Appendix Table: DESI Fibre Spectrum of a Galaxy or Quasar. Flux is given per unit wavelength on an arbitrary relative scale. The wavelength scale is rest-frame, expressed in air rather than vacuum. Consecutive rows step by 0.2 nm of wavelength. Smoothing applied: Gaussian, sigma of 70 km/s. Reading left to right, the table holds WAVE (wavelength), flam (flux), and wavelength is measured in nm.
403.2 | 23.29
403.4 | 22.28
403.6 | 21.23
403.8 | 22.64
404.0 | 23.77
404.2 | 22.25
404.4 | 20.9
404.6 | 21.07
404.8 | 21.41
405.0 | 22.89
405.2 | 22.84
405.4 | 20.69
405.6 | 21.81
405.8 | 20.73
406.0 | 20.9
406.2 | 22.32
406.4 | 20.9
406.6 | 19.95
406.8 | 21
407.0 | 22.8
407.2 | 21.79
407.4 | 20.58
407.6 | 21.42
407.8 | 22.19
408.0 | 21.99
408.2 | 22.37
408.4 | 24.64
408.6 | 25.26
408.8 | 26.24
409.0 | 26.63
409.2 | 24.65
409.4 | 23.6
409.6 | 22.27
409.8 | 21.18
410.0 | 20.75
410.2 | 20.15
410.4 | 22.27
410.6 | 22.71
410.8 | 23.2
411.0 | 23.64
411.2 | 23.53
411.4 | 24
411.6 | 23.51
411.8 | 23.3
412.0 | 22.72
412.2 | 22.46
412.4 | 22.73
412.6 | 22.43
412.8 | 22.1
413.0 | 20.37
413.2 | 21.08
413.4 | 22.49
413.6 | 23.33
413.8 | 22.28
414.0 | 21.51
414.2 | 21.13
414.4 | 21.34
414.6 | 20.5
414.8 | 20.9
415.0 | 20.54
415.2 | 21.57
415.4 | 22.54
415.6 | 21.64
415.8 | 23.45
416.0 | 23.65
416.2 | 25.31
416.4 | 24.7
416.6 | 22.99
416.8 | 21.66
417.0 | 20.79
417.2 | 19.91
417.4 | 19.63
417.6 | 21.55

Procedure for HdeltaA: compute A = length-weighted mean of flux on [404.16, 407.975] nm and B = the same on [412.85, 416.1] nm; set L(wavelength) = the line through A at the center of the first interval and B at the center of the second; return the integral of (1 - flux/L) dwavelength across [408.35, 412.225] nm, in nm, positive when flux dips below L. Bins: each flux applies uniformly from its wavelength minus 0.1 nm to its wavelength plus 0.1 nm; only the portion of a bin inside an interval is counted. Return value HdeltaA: -0.30 nm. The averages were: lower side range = 21.5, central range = 23.3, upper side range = 21.8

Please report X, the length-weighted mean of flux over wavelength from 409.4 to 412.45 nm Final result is 22.6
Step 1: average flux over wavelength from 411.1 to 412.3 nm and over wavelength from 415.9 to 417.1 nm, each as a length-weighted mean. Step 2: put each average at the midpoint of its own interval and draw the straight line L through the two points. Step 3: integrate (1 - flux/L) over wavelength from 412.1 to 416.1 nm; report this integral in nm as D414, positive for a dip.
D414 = 0.23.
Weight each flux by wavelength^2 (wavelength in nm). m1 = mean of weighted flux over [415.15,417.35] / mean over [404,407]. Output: 1.10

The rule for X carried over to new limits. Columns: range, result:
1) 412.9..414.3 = 21.7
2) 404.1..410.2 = 22.2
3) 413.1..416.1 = 21.9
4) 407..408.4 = 22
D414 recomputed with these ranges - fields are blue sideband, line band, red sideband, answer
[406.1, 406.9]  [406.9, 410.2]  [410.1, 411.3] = -0.17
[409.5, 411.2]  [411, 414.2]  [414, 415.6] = -0.12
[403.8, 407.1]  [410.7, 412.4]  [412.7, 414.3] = -0.12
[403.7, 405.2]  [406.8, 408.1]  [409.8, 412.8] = 0.04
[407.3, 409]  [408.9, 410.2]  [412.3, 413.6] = 0.00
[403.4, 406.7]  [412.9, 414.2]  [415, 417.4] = 0.02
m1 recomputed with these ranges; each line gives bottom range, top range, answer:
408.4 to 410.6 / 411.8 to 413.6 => 0.97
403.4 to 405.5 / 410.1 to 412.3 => 1.08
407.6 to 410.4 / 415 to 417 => 1.02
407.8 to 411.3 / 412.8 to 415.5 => 0.95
